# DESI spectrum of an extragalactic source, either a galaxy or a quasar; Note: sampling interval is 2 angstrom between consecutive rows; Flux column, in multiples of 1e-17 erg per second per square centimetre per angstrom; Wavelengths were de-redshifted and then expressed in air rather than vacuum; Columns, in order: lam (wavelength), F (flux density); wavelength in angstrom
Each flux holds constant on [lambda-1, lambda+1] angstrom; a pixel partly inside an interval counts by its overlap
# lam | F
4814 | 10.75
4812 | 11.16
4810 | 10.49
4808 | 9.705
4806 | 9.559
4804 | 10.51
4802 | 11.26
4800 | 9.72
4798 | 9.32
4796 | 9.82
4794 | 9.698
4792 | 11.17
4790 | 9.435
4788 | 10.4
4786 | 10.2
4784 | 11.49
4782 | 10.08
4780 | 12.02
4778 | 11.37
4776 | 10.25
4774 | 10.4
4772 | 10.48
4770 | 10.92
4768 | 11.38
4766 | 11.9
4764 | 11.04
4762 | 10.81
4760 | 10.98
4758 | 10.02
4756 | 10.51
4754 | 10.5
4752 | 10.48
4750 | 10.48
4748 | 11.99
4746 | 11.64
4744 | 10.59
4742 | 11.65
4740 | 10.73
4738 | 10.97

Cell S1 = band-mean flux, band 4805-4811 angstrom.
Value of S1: 9.92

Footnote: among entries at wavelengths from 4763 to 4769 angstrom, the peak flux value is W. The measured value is 11.9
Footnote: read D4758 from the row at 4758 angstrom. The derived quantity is 10.02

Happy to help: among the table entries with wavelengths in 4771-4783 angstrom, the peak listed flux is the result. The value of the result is 12.02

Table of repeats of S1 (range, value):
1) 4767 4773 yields 10.9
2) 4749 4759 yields 10.4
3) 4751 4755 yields 10.5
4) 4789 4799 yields 9.89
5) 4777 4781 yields 11.7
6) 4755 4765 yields 10.7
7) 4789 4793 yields 10.3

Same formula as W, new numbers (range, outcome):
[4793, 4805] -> 11.26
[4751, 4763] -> 10.98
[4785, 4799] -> 11.17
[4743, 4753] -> 11.99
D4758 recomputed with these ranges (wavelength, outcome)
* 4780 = 12.02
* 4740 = 10.73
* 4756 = 10.51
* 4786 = 10.2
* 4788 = 10.4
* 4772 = 10.48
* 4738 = 10.97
